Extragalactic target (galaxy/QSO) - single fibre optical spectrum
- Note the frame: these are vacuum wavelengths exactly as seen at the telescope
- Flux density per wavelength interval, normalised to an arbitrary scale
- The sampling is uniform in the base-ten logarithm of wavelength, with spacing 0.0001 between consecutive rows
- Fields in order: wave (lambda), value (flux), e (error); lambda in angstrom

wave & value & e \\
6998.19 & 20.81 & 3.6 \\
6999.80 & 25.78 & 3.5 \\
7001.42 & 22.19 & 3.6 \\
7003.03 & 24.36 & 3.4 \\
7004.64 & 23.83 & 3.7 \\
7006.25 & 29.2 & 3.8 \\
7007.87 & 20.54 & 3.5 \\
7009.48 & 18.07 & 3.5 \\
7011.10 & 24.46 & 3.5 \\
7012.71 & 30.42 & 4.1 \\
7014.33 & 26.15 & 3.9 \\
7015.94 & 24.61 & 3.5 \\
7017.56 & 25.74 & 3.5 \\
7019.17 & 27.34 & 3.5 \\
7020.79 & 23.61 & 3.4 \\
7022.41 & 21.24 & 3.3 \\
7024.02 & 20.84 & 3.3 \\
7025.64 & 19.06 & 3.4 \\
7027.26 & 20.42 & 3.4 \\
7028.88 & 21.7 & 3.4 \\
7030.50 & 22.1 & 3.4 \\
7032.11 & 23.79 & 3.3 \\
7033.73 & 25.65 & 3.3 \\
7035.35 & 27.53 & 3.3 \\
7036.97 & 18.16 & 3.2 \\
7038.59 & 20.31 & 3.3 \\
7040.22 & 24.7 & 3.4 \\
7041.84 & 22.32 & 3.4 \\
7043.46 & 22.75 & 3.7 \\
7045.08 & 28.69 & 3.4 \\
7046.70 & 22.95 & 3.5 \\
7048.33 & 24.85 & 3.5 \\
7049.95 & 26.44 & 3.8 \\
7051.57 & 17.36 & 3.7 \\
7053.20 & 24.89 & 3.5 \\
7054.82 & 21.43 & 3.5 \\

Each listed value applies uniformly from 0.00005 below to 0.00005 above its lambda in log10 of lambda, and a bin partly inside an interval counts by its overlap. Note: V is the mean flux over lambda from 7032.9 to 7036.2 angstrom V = 26.5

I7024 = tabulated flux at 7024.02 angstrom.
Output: 20.84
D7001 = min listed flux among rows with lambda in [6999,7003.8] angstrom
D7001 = 22.19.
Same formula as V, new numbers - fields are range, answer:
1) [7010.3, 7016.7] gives 26.4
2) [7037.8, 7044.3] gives 22.5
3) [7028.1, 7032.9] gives 22.6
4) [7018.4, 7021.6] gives 25.4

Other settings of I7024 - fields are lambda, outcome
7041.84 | 22.32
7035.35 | 27.53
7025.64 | 19.06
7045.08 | 28.69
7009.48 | 18.07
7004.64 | 23.83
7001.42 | 22.19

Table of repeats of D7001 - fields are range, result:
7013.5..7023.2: 21.24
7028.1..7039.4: 18.16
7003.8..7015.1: 18.07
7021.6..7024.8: 20.84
